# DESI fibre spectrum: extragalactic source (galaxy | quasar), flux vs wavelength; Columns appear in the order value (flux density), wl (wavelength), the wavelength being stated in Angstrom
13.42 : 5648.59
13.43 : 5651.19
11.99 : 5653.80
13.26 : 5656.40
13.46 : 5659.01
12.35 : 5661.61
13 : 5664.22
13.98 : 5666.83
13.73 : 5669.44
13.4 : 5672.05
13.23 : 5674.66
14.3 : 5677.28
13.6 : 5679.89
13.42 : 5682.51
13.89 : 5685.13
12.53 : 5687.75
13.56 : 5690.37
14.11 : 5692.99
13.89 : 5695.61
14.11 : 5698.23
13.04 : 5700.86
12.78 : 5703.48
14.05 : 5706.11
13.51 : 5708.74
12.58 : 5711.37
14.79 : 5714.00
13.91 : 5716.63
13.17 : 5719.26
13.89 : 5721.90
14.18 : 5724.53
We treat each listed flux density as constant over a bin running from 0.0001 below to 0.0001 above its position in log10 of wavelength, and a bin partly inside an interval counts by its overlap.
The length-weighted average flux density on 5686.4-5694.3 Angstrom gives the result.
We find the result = 13.4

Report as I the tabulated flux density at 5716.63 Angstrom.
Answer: 13.91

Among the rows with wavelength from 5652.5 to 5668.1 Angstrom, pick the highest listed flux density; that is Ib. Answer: 13.98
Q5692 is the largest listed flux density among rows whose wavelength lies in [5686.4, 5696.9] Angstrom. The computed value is 14.11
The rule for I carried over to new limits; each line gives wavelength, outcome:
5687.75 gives 12.53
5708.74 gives 13.51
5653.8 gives 11.99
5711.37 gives 12.58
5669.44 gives 13.73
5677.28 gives 14.3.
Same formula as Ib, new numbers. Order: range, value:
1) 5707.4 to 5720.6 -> 14.79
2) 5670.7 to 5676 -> 13.4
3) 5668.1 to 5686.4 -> 14.3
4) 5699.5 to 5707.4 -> 14.05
